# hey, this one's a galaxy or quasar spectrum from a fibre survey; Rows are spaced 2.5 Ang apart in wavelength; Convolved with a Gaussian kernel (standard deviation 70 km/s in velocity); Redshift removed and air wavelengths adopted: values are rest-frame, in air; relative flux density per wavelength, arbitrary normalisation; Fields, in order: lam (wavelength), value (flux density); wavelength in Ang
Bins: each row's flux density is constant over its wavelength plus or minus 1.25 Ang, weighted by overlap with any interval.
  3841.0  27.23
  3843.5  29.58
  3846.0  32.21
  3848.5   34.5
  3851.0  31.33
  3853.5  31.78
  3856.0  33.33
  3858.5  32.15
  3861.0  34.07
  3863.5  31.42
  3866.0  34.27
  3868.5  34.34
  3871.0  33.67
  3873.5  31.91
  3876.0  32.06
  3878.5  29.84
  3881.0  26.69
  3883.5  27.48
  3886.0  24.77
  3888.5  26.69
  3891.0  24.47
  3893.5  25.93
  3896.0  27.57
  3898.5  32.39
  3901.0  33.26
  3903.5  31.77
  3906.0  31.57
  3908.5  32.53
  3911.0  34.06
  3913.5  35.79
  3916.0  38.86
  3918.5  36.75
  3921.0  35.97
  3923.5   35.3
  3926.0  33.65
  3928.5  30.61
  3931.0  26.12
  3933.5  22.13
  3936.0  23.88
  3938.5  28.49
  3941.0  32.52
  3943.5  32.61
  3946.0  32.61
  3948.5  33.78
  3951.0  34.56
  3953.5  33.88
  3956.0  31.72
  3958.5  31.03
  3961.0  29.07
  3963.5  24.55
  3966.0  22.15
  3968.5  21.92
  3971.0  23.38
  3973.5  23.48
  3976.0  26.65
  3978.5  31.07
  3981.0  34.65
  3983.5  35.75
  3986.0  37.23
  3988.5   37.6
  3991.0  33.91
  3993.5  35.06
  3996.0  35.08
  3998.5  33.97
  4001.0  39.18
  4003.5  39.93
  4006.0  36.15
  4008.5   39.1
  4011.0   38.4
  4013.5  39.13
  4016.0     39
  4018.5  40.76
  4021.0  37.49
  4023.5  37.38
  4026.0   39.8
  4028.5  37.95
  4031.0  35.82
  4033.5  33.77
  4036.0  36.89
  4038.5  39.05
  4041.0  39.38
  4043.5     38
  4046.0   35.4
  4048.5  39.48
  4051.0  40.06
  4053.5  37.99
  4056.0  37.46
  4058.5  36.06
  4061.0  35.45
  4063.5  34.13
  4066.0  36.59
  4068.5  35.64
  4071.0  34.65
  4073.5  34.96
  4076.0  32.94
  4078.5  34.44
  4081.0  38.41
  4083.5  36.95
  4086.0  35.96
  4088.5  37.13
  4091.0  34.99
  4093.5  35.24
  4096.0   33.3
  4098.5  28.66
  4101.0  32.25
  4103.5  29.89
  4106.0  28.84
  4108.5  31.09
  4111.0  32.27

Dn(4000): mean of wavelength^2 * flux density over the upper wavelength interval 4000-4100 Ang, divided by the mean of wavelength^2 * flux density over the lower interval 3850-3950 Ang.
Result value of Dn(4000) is 1.27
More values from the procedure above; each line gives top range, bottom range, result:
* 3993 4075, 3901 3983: 1.27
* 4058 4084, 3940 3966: 1.21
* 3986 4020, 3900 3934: 1.19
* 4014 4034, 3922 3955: 1.28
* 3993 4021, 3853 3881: 1.26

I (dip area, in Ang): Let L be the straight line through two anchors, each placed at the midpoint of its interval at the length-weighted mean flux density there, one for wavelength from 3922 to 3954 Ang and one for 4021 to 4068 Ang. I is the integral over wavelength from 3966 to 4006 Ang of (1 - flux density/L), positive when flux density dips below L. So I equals 1.7 Ang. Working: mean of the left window 30.7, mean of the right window 37.2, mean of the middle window 32.4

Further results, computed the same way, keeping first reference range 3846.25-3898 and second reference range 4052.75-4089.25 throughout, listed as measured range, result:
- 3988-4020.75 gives -3.3 Ang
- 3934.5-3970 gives 3.5 Ang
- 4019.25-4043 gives -1.9 Ang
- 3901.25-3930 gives -2.3 Ang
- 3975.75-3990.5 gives -0.4 Ang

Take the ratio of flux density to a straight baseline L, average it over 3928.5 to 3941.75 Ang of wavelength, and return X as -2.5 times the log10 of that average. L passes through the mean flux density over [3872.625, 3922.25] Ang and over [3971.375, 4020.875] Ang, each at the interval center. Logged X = 0.22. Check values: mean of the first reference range 31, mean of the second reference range 35.4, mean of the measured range 26.8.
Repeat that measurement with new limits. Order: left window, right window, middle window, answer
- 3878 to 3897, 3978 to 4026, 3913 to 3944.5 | -0.05 mag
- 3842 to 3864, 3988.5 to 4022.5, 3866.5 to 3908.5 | 0.12 mag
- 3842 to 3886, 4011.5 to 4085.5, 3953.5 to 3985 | 0.22 mag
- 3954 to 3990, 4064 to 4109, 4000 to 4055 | -0.20 mag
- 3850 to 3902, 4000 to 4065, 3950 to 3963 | 0.09 mag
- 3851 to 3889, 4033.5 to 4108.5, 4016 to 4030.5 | -0.12 mag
